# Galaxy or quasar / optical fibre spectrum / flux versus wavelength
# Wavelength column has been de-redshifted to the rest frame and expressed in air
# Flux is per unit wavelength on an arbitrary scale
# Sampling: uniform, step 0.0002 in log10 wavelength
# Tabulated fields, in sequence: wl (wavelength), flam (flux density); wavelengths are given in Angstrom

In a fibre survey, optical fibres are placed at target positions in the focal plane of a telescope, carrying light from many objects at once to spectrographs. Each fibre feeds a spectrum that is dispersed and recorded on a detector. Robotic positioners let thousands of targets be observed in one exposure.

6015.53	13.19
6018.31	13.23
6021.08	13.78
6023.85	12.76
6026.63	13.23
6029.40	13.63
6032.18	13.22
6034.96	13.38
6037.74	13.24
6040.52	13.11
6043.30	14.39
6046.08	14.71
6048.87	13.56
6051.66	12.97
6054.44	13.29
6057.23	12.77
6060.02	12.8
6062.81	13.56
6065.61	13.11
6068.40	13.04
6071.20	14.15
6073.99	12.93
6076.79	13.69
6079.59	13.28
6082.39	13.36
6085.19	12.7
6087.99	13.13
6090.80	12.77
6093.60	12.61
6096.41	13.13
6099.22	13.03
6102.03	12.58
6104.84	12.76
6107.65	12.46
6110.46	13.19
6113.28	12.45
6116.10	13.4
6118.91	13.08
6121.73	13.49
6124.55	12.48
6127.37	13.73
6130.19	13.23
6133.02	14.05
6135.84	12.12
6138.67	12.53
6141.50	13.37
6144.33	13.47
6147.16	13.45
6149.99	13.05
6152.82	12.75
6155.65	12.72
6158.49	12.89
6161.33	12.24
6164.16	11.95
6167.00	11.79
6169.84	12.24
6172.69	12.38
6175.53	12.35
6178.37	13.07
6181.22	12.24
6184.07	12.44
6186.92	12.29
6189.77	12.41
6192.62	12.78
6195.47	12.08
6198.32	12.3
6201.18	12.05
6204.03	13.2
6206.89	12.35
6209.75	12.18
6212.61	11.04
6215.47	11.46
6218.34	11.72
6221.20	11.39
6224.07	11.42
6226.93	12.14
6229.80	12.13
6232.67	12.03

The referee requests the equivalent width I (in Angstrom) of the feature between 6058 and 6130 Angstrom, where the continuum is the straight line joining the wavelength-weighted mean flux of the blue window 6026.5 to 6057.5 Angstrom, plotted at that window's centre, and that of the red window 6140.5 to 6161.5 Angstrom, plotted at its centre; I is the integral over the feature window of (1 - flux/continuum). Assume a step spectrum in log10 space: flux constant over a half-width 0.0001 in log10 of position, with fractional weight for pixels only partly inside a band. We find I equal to 1.1 Angstrom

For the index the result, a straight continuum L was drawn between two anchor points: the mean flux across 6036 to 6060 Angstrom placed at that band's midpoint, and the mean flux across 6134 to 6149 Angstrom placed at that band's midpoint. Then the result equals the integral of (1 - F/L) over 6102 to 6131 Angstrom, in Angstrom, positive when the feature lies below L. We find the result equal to 0.3 Angstrom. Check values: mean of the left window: 13.5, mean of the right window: 13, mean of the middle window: 13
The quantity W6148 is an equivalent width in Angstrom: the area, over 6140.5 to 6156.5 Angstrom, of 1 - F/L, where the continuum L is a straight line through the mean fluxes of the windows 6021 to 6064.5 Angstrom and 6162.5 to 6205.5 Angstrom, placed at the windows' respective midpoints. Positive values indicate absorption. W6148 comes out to -0.7 Angstrom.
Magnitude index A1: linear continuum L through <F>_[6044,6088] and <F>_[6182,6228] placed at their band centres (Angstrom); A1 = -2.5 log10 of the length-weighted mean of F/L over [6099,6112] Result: 0.017 mag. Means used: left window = 13.3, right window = 12.1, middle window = 12.8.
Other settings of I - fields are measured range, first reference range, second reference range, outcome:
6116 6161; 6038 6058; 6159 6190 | -1.5 Angstrom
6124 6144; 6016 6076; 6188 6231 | -0.7 Angstrom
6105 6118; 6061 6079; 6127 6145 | 0.4 Angstrom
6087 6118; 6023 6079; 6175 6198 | 0.4 Angstrom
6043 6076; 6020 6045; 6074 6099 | -0.4 Angstrom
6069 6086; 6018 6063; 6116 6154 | -0.1 Angstrom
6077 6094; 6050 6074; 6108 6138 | 0.1 Angstrom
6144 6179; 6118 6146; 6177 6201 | 0.5 Angstrom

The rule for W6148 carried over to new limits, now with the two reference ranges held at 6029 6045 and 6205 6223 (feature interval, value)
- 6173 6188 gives -0.5 Angstrom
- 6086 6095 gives 0.1 Angstrom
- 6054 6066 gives 0.2 Angstrom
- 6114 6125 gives -0.4 Angstrom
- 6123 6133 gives -0.5 Angstrom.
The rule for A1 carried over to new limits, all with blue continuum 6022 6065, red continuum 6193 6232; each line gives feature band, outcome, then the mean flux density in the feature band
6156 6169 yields 0.01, 12.3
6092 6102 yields 0.01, 12.9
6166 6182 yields -0.01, 12.4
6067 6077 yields -0.02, 13.4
